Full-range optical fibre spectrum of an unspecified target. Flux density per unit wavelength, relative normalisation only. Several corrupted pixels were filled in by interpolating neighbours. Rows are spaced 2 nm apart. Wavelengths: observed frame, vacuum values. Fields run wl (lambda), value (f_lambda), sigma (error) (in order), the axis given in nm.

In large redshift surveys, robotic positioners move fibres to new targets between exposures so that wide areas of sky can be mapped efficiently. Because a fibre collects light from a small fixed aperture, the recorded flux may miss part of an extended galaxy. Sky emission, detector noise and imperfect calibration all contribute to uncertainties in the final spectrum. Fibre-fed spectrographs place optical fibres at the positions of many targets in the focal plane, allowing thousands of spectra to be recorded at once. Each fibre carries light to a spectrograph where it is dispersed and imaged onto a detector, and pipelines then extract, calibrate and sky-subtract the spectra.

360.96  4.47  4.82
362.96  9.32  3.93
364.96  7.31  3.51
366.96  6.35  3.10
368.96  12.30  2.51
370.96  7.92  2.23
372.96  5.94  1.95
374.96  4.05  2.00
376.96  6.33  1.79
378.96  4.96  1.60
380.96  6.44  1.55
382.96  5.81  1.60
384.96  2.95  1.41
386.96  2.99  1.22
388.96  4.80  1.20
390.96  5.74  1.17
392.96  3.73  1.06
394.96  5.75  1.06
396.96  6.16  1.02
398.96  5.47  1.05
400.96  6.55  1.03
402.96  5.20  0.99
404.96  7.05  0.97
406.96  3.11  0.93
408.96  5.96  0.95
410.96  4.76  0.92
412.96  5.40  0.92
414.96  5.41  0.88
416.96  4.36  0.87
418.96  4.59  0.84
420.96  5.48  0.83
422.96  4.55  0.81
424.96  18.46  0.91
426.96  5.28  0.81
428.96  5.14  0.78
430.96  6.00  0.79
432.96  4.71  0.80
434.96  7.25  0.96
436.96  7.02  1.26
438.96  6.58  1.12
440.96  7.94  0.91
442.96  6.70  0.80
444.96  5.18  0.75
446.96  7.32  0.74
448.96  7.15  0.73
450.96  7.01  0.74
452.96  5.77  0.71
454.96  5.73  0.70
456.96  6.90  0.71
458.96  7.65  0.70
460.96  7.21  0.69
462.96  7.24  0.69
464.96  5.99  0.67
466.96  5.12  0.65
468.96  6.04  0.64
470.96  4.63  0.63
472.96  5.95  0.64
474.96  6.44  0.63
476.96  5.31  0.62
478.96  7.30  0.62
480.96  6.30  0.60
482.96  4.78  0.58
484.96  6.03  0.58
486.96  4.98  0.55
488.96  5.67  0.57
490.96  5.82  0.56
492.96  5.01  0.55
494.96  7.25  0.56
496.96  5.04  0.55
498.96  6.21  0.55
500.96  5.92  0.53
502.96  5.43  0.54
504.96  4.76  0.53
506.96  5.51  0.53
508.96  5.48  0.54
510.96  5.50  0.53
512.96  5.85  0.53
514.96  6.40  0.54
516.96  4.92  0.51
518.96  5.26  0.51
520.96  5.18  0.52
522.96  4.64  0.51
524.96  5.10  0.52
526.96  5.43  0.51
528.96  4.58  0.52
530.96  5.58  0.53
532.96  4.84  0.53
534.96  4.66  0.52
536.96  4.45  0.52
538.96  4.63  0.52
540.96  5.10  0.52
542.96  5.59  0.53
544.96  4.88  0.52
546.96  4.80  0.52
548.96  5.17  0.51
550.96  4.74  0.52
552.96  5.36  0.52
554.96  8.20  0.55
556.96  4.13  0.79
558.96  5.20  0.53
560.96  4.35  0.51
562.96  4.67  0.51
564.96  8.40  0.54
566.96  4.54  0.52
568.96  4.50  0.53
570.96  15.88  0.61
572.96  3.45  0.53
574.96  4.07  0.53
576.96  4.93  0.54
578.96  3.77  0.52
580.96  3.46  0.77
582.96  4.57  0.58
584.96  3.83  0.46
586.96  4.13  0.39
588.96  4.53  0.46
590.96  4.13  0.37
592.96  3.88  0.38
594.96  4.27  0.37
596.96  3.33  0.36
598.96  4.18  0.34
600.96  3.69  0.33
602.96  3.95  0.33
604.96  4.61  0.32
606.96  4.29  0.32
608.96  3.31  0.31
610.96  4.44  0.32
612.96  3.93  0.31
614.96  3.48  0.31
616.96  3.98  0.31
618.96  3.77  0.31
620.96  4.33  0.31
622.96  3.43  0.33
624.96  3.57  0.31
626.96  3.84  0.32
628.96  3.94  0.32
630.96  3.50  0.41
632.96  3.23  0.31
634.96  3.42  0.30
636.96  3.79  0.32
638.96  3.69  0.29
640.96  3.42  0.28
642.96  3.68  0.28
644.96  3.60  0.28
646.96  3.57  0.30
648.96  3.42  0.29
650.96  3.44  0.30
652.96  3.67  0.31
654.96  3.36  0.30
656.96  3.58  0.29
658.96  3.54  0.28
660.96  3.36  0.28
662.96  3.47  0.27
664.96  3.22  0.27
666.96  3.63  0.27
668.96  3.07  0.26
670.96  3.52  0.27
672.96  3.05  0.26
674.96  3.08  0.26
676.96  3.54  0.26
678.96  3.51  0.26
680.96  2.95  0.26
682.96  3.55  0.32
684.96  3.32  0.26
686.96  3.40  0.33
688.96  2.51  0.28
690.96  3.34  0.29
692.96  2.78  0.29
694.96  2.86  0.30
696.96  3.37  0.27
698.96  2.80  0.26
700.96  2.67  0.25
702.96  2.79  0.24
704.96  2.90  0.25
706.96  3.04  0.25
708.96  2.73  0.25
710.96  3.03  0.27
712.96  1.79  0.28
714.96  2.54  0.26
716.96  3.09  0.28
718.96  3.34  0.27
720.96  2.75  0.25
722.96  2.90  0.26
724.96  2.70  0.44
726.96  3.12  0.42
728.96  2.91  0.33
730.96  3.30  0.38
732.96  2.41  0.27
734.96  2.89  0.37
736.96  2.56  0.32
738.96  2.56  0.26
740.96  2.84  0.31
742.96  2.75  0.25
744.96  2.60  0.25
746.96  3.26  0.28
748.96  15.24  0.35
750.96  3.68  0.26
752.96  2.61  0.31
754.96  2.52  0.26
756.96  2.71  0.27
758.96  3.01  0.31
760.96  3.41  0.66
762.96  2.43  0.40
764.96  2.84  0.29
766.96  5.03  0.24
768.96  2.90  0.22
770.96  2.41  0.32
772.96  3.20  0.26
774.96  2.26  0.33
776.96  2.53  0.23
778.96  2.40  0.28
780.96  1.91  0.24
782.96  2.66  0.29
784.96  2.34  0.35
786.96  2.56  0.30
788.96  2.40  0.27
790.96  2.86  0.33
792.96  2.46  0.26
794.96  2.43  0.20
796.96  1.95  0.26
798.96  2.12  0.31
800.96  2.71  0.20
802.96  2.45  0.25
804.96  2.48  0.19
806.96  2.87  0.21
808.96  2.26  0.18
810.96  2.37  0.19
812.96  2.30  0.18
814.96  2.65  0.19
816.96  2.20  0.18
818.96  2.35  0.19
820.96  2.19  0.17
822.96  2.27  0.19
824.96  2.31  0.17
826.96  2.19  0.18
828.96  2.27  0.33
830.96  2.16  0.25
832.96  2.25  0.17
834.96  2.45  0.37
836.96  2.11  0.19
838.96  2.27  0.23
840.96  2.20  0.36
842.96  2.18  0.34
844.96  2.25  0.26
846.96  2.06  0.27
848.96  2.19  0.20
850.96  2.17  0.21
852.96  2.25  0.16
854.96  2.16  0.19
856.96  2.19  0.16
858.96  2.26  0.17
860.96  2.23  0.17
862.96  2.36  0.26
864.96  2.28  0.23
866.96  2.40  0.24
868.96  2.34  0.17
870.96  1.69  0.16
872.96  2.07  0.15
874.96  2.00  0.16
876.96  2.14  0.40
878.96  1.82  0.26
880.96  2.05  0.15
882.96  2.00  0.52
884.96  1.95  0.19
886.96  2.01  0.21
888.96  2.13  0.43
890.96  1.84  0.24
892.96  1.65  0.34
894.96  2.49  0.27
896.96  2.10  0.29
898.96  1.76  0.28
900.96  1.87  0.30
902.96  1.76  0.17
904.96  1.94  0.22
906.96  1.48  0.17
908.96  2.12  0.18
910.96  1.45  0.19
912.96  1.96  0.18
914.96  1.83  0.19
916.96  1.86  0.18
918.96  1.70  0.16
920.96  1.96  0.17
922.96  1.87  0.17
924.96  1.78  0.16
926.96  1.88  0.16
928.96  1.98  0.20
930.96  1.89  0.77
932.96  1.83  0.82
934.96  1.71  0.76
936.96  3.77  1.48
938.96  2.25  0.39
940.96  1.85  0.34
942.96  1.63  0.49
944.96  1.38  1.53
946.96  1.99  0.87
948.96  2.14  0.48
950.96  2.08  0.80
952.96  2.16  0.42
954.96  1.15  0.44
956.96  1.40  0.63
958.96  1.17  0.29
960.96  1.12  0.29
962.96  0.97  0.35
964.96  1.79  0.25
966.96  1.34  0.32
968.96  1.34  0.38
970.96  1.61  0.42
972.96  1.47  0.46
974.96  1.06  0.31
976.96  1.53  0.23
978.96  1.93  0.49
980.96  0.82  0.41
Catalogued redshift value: 0.14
